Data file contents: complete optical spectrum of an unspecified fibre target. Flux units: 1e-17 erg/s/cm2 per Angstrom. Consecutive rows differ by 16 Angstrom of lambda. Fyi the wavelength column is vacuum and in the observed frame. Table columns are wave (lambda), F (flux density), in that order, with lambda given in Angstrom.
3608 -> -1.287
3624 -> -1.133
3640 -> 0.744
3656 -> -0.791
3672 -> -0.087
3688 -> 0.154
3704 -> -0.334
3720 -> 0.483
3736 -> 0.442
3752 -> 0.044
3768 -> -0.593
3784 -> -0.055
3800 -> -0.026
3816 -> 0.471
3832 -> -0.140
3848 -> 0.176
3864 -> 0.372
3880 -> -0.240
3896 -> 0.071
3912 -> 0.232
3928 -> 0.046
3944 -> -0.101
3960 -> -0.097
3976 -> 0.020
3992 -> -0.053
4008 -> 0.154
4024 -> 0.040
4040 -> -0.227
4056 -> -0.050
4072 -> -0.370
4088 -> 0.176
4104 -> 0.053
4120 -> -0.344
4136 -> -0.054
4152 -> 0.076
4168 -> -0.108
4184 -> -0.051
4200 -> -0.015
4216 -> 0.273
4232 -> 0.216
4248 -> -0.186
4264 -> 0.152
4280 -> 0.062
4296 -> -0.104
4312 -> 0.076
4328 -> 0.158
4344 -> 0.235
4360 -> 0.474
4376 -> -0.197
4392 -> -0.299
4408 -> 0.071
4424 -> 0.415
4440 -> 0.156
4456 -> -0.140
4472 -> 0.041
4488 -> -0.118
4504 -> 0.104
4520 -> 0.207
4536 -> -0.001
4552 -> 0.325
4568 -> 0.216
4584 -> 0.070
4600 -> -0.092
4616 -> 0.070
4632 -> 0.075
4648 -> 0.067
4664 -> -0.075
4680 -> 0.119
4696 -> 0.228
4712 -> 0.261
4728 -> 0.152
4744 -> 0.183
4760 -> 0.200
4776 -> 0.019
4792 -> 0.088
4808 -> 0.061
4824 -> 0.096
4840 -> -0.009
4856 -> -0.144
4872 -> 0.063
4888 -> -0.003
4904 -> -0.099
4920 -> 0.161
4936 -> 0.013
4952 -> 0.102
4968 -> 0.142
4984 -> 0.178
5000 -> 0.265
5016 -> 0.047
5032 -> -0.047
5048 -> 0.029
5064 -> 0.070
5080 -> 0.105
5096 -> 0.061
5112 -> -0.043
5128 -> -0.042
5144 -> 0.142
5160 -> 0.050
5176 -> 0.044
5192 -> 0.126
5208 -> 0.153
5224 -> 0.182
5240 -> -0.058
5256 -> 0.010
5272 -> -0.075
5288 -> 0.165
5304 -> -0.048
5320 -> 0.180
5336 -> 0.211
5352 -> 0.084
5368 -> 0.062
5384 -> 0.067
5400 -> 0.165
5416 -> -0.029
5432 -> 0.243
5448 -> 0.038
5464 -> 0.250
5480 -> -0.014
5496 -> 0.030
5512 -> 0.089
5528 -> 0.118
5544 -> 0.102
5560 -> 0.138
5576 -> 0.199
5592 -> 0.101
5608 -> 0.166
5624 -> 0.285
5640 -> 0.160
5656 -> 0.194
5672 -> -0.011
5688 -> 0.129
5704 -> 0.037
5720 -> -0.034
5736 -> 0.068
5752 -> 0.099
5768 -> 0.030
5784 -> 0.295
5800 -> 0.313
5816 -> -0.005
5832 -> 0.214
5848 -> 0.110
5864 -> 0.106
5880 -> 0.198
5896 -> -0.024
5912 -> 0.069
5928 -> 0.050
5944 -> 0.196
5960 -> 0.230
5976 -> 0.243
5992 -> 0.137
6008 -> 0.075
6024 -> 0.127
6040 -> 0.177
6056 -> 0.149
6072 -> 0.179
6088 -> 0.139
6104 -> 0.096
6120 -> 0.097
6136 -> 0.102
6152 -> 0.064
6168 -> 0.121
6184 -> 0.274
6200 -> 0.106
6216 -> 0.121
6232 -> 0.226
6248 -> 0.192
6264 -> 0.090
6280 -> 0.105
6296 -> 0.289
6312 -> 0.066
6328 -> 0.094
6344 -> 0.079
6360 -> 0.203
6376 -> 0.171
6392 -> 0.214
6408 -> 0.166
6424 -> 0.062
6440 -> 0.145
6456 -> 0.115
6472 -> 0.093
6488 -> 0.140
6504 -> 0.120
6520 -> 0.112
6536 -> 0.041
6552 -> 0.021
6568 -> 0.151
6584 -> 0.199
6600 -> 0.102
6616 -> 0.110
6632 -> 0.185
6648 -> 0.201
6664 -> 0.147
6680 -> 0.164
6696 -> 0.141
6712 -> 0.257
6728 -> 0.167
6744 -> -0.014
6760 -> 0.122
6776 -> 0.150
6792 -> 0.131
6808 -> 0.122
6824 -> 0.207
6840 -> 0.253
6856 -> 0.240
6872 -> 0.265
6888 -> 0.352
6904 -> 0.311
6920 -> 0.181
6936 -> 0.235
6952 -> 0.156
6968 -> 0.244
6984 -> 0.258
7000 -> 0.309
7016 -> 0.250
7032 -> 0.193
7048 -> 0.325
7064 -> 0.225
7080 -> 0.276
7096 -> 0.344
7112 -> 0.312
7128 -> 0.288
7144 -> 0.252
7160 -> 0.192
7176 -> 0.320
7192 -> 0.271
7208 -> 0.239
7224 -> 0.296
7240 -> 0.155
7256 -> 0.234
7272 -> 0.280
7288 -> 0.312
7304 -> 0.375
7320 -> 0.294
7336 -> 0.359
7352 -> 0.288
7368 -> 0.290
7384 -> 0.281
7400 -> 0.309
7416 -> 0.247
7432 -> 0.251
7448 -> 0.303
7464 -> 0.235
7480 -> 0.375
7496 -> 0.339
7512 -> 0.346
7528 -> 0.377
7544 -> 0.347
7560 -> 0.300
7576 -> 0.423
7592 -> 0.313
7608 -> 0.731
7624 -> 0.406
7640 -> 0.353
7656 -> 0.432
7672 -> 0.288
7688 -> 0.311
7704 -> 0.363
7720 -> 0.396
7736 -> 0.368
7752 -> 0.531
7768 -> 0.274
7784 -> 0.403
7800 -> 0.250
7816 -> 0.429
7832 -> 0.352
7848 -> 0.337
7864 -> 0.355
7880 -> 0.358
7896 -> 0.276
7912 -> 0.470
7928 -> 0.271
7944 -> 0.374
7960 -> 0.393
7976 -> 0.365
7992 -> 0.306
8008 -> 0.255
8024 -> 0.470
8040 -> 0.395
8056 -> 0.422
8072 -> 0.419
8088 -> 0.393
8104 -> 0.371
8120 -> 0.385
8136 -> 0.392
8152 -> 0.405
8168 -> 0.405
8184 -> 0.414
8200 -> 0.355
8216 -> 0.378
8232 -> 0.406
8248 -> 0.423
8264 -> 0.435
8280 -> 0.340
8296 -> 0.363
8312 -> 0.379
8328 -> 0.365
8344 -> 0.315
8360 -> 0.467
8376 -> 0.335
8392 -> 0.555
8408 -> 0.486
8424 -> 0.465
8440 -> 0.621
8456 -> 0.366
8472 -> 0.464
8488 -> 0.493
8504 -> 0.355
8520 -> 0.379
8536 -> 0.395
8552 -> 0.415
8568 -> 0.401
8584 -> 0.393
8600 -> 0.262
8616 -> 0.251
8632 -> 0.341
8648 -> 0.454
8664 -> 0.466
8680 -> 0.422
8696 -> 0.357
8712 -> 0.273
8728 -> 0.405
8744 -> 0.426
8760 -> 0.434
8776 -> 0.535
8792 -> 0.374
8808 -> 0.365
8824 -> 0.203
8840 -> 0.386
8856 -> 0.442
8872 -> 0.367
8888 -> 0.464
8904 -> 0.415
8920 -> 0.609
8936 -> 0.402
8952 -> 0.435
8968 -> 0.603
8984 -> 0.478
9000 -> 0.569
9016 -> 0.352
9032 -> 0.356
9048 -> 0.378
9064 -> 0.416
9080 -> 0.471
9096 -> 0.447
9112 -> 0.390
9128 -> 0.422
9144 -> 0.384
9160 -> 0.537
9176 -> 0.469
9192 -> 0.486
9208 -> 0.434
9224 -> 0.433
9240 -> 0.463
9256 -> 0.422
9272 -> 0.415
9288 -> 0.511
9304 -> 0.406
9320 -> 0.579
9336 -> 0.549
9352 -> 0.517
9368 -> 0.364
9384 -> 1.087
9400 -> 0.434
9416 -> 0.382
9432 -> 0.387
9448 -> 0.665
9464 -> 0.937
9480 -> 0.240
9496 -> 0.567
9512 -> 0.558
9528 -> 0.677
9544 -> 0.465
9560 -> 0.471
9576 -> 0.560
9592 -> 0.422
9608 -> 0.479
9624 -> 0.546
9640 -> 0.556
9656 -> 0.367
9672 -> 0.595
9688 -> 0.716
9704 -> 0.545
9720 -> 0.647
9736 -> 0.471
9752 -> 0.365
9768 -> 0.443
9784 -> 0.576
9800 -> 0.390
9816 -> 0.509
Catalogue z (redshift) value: 0.714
